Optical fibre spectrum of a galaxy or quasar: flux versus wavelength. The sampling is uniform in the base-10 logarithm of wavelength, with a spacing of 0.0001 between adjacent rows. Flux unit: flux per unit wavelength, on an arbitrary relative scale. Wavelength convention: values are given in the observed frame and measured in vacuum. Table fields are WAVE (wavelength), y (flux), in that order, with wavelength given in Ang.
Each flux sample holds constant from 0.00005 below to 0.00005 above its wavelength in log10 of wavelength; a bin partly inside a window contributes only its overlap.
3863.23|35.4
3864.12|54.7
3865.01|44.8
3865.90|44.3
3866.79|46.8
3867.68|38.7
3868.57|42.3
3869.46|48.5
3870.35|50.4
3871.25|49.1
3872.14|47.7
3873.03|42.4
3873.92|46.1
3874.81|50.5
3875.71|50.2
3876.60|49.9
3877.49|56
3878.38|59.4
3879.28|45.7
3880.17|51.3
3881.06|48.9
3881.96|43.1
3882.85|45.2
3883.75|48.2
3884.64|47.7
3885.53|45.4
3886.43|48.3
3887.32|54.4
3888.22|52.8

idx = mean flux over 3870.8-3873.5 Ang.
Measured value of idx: 46.4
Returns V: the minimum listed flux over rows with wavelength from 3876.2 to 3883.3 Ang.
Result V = 43.1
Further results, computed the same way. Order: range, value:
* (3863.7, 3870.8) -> 38.7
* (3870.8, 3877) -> 42.4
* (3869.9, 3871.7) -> 49.1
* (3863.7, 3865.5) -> 44.8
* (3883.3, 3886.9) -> 45.4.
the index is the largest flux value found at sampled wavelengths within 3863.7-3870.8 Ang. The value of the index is 54.7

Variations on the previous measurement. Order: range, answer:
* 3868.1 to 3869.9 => 48.5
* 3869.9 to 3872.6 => 50.4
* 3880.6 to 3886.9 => 48.9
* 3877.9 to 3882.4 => 59.4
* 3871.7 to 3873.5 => 47.7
